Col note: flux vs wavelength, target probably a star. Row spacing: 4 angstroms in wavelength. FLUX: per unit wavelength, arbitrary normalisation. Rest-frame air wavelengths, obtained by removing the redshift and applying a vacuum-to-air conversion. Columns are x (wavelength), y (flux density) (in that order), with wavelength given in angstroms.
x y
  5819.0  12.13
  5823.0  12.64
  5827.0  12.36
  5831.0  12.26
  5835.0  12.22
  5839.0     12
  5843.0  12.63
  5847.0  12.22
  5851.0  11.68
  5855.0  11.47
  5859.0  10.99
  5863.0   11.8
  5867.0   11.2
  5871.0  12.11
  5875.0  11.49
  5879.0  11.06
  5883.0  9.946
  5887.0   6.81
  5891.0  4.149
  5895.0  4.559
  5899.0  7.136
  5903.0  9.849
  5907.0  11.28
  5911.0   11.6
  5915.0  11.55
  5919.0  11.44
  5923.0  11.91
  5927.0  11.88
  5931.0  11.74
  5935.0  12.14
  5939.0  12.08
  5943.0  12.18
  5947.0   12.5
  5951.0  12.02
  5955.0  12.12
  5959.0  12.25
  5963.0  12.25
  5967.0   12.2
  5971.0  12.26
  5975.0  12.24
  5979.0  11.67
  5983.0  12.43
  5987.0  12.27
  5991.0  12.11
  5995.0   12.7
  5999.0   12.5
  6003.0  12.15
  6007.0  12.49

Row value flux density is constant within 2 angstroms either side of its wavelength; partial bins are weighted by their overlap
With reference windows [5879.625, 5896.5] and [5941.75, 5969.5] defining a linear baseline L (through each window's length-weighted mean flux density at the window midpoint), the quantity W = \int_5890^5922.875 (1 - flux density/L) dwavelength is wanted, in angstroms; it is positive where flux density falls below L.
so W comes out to -3.2 angstroms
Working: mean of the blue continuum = 6.8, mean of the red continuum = 12.2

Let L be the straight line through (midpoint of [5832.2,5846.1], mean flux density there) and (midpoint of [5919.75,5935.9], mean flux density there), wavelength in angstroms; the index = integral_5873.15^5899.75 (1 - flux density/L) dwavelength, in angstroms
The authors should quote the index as 9.2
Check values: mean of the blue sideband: 12.3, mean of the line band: 7.89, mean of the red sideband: 11.9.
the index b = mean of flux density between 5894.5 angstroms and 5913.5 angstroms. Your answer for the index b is 9.3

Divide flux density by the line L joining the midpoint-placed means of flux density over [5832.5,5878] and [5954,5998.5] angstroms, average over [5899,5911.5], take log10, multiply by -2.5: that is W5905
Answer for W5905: 0.172 mag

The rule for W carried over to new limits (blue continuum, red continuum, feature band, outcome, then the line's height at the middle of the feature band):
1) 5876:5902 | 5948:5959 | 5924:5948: -2.6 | 10.9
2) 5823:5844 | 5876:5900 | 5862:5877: -4.2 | 9.11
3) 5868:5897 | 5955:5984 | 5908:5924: -2.5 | 10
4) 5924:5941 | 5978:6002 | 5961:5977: -0.1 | 12.2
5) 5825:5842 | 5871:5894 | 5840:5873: -3.6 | 10.6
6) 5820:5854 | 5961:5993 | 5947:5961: 0.0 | 12.2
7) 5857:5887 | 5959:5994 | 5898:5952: 0.7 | 11.6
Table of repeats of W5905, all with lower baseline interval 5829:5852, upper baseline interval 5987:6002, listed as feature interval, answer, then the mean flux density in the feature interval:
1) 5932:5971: 0.014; 12.2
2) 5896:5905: 0.457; 8.06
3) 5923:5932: 0.042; 11.8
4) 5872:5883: 0.105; 11.1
